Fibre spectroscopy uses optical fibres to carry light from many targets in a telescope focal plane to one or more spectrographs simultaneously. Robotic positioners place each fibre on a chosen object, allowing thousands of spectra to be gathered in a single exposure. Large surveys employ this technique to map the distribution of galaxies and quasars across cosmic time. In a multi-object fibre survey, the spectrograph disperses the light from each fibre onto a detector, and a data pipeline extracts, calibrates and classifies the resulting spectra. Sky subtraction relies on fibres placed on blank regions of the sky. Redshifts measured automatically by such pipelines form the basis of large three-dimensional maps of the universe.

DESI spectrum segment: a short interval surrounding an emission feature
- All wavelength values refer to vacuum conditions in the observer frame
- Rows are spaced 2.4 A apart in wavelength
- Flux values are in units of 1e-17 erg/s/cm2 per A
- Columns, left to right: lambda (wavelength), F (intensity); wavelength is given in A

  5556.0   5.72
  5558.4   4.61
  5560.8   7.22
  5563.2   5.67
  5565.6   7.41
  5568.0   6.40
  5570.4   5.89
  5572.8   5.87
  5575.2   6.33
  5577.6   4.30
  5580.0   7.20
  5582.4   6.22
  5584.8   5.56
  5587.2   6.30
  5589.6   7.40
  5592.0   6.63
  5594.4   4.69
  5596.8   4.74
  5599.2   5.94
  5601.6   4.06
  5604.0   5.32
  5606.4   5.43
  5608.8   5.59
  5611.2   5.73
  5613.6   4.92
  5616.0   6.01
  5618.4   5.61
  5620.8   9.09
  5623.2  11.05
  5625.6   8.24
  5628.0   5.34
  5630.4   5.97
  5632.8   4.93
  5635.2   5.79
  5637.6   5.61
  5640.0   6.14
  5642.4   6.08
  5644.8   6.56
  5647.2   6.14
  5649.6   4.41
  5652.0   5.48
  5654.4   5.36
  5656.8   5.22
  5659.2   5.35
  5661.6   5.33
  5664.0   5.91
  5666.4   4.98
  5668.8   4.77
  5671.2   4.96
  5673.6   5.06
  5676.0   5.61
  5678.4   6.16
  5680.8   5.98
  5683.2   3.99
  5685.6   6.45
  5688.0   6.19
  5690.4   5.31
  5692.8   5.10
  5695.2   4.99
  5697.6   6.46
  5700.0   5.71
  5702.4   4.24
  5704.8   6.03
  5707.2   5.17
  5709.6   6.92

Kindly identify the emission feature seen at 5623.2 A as [O III]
